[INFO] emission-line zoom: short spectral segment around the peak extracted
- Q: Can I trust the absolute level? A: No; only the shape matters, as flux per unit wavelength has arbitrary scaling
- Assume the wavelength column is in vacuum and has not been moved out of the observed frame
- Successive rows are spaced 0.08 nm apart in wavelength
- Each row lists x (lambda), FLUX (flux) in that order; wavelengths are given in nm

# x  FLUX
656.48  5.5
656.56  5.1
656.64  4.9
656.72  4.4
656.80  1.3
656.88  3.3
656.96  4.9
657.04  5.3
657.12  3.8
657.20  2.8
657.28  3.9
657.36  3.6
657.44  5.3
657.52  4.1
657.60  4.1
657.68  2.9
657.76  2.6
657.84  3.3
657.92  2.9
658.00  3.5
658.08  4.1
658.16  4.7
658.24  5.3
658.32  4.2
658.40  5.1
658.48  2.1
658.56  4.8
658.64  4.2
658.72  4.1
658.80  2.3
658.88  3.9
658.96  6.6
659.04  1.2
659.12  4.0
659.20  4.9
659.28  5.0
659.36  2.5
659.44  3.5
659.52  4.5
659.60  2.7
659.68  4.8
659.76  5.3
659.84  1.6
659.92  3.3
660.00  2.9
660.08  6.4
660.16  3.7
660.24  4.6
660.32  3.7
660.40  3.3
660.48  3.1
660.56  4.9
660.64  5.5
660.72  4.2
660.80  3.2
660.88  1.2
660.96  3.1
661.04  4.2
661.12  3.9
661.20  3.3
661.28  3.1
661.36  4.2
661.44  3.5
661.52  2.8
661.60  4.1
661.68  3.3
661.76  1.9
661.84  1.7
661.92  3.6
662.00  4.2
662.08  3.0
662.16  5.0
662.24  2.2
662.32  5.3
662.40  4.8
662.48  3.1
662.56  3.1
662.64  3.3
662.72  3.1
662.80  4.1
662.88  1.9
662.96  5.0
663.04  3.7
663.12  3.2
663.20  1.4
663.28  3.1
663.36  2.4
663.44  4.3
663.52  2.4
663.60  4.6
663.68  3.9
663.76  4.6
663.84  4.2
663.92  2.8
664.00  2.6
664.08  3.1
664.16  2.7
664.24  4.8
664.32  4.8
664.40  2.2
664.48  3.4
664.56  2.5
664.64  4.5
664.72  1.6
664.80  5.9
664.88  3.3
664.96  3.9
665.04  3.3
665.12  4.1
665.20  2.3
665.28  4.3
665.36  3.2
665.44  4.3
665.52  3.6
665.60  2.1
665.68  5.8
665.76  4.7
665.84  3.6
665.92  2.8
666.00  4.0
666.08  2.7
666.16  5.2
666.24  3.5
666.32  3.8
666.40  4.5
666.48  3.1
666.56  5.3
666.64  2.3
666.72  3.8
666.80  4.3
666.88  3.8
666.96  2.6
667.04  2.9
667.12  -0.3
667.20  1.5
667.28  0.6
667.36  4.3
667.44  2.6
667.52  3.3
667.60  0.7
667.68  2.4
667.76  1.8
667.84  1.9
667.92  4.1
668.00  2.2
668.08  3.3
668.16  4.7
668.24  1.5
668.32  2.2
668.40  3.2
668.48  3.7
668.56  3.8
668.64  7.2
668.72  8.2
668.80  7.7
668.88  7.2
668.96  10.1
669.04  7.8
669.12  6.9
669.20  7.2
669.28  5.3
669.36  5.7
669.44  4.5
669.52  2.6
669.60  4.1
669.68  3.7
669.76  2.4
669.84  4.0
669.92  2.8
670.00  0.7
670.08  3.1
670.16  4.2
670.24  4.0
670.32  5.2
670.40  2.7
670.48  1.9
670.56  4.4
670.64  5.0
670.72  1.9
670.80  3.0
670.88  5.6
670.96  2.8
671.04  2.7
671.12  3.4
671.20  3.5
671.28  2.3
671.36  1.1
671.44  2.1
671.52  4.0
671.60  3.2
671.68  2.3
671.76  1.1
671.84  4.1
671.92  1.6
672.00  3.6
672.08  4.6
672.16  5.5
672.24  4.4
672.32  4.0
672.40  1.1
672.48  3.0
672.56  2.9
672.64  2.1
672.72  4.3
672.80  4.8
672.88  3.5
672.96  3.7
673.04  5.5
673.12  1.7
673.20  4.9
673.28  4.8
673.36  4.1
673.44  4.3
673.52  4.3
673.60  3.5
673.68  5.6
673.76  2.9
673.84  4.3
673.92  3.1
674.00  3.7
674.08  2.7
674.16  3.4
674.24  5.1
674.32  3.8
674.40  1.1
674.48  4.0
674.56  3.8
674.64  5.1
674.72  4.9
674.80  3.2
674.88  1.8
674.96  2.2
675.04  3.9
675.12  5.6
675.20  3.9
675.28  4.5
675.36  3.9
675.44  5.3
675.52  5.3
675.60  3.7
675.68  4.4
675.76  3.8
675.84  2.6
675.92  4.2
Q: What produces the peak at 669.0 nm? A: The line H-beta 4861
